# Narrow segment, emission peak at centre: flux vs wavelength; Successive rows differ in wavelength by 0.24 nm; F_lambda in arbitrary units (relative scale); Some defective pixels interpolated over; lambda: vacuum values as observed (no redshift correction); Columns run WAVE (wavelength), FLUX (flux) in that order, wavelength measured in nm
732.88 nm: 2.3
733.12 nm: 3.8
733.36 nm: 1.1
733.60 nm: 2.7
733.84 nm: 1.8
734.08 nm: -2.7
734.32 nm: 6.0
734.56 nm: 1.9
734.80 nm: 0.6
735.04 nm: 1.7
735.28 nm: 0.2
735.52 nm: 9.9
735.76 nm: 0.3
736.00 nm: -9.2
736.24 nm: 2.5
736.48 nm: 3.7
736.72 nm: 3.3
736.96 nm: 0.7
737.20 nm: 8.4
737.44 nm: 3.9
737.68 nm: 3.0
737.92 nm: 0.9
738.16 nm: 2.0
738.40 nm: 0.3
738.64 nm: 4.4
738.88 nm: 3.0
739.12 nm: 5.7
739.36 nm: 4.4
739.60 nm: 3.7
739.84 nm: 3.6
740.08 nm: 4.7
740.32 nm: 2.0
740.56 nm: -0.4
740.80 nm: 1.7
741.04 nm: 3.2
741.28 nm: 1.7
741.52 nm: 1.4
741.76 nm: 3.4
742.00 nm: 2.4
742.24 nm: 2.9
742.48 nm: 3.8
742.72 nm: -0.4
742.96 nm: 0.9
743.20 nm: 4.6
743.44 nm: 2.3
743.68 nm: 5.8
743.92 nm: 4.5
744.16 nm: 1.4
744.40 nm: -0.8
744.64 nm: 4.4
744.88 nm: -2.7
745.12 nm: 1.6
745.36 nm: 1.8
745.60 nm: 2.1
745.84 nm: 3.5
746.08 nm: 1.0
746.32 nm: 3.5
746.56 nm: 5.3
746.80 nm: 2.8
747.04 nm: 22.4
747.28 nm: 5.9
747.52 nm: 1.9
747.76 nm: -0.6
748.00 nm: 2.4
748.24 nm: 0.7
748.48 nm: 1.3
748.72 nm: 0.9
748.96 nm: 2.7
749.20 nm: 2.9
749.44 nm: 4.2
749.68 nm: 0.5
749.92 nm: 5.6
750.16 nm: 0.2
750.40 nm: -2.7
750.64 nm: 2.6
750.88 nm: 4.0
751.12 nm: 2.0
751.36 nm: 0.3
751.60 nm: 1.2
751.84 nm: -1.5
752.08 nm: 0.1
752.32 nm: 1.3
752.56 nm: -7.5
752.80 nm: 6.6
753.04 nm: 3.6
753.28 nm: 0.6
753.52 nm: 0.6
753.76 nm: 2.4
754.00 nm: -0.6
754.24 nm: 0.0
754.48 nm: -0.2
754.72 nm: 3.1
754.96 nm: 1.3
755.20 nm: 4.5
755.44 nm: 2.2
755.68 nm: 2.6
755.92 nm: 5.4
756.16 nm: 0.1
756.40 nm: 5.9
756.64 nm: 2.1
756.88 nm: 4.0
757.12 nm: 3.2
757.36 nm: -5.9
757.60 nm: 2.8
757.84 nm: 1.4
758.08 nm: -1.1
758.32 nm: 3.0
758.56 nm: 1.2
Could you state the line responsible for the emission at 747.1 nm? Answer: H-alpha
